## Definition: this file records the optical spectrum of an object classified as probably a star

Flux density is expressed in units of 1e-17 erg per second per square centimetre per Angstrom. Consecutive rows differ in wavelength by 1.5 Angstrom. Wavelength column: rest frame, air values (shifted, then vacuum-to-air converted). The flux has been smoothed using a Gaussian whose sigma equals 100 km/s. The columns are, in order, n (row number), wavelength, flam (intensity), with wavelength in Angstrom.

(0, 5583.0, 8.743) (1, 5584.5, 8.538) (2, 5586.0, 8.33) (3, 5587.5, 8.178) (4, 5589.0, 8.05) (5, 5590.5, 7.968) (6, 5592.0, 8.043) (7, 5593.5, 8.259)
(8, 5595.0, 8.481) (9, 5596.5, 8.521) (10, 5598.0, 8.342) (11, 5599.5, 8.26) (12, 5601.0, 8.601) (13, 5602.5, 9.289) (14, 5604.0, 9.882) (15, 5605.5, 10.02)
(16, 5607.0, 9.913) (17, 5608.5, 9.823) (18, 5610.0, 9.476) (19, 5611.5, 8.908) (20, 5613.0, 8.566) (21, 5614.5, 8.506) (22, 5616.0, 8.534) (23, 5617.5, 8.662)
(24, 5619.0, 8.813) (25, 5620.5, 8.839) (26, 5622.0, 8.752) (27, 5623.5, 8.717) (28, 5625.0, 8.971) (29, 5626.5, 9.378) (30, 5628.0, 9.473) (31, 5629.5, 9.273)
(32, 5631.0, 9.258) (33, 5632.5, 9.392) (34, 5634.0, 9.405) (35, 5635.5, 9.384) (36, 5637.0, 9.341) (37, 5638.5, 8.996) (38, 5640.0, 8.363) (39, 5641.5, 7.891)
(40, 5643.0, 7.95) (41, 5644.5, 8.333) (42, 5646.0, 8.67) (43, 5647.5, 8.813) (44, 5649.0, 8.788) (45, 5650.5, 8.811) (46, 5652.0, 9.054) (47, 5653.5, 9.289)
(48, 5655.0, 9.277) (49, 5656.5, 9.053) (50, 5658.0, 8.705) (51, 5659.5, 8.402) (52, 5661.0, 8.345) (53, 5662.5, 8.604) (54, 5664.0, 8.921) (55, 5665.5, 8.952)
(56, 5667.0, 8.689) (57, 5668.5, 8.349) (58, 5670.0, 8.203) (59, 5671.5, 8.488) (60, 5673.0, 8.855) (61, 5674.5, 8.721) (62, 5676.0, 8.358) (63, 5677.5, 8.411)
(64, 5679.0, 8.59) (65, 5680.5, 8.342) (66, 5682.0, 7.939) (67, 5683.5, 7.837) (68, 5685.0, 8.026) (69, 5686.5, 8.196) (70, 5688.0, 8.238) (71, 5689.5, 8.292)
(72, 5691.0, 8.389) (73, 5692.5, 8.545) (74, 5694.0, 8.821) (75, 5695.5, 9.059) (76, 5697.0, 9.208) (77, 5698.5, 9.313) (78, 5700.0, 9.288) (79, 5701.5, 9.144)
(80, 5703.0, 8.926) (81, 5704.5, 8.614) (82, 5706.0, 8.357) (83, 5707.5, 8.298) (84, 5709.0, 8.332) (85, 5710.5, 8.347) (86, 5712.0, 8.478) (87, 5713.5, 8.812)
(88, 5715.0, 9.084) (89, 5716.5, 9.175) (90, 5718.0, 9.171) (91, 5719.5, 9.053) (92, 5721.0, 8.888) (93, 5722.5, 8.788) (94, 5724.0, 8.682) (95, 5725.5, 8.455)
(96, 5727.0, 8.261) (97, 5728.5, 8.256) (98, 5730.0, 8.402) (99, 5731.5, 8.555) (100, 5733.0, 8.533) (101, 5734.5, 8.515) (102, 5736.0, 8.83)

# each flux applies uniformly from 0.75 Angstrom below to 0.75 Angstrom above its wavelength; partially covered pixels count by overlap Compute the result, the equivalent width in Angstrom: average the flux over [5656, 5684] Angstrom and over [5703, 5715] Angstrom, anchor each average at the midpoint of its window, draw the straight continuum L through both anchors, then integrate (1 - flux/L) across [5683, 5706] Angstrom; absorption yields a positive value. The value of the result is -0.4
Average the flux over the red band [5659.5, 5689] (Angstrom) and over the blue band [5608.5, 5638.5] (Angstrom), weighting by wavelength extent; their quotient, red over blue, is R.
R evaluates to 0.9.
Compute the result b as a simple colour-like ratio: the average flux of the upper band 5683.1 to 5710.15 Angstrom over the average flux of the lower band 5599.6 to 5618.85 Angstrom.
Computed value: 0.94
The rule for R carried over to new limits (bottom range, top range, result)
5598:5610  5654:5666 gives 0.94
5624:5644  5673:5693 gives 0.92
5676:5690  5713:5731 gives 1.07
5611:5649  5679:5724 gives 0.98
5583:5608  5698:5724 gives 1.02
